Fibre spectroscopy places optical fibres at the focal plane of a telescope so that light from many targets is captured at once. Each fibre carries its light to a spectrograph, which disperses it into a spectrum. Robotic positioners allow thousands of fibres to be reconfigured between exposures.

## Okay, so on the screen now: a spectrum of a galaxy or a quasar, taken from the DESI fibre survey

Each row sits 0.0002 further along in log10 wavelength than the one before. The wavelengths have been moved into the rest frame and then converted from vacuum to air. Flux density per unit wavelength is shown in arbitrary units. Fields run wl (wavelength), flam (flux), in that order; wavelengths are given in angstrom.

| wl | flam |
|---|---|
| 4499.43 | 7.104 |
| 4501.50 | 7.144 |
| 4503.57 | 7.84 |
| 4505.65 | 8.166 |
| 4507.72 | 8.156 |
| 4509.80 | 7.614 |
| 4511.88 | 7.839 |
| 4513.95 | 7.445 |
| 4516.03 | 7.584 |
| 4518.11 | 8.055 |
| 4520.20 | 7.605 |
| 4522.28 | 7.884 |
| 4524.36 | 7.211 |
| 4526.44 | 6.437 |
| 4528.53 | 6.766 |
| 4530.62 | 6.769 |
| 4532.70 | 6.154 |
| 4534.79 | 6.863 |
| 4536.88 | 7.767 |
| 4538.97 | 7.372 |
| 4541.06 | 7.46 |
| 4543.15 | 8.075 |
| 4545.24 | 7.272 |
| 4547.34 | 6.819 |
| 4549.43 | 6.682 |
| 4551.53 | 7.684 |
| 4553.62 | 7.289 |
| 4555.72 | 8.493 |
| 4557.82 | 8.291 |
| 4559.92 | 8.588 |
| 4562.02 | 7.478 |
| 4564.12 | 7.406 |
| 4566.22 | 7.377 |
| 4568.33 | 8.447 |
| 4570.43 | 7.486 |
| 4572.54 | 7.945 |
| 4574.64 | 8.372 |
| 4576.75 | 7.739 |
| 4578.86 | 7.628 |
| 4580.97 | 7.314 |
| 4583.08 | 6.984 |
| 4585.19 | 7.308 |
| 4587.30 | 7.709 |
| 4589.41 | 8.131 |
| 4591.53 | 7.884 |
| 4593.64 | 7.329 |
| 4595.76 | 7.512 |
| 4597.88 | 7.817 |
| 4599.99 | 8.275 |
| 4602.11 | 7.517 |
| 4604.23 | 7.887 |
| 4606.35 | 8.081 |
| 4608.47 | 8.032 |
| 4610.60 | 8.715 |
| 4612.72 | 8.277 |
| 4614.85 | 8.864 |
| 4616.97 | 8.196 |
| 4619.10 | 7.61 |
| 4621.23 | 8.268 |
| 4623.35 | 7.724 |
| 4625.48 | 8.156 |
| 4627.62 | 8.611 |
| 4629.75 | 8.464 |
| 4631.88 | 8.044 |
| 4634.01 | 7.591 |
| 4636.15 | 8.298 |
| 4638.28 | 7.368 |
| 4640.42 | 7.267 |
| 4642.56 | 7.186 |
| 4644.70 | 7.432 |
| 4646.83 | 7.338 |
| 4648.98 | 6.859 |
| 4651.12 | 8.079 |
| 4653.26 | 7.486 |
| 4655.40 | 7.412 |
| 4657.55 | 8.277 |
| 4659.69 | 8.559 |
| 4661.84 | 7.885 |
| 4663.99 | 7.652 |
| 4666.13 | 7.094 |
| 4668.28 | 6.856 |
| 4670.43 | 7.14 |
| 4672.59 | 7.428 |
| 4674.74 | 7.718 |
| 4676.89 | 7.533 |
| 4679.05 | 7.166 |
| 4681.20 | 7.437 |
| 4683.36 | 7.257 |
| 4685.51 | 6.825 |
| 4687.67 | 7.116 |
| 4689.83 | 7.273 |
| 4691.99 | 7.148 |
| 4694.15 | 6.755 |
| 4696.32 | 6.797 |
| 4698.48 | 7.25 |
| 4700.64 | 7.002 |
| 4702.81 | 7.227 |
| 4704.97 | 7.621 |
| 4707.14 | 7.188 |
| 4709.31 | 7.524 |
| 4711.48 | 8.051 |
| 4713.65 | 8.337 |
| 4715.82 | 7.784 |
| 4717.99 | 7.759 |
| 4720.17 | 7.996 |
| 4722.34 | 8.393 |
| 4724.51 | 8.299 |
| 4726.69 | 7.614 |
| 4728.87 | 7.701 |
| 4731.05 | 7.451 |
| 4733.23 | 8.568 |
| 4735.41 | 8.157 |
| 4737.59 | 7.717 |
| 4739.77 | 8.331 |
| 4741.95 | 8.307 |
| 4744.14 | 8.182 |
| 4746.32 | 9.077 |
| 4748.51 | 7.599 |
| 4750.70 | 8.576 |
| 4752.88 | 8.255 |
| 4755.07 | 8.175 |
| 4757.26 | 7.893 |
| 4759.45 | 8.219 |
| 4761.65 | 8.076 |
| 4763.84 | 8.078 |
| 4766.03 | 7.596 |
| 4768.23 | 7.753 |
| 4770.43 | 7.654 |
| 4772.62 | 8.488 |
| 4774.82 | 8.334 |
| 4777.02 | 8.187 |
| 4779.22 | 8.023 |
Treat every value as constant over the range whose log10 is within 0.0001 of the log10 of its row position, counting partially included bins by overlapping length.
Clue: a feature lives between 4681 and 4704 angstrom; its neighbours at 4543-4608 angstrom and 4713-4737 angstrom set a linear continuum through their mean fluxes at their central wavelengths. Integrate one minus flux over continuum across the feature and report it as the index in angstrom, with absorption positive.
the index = 2.44 angstrom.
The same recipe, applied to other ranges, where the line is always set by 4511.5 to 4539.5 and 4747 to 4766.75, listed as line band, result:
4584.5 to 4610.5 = -1.11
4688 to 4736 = 1.85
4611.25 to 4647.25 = -1.51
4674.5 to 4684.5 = 0.53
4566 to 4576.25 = -0.75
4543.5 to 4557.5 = -0.22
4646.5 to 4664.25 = -0.06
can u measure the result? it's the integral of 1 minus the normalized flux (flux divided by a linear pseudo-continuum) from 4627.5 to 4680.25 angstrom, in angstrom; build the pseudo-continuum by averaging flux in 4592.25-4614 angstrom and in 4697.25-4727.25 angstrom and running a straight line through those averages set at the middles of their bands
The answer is 1.56 angstrom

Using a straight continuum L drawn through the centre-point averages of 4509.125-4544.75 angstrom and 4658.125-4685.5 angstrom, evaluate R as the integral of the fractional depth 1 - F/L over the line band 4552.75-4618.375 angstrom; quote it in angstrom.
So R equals -4.3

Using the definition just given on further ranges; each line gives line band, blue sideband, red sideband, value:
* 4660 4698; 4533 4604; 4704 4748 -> 3.0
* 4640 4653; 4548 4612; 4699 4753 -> 0.8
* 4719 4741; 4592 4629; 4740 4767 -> 0.4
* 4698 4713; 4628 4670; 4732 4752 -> 1.1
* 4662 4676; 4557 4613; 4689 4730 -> 0.5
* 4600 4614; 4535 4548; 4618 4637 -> -0.3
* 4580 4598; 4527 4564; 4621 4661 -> 0.1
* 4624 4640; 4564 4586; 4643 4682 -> -1.0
